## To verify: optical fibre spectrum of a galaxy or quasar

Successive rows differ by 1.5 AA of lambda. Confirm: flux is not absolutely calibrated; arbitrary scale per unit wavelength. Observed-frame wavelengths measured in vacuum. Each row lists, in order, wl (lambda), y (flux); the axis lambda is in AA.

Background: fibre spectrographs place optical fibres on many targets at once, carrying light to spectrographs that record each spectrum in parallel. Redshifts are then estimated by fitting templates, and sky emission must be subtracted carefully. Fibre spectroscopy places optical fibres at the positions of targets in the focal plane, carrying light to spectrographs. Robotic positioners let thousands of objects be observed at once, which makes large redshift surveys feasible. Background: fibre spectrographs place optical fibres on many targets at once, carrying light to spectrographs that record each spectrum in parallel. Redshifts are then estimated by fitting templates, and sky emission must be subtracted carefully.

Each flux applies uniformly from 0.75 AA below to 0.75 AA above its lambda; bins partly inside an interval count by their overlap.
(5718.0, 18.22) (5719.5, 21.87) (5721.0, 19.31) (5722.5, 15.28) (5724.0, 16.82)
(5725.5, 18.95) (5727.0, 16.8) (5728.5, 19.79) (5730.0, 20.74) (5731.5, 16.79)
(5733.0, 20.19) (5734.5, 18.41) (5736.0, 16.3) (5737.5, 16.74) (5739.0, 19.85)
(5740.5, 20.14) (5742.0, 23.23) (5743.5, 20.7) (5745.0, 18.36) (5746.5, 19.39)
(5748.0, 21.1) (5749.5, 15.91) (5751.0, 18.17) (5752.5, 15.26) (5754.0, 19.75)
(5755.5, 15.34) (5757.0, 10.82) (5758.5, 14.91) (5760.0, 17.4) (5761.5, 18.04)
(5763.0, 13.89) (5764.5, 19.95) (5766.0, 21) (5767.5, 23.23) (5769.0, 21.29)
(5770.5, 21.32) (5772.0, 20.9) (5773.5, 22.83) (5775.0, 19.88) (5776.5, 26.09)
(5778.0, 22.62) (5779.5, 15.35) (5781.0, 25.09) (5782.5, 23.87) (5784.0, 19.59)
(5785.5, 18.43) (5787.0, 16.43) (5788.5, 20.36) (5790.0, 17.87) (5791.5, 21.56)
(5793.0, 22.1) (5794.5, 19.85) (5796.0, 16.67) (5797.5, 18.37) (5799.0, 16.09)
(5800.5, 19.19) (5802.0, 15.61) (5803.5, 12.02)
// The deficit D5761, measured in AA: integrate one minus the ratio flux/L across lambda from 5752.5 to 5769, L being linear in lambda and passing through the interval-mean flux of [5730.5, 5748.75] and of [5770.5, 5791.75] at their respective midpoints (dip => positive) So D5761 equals 2.1 AA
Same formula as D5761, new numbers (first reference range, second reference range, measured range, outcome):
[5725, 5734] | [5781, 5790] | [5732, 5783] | 0.42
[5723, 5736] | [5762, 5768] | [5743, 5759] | 1.43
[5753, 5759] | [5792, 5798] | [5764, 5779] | -4.41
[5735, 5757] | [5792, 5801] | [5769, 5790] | -2.55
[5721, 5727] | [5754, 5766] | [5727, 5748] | -2.90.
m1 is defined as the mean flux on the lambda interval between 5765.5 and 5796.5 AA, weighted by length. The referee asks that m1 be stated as 20.8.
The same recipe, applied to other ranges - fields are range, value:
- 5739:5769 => 18.4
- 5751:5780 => 19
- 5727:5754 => 18.9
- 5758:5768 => 18.3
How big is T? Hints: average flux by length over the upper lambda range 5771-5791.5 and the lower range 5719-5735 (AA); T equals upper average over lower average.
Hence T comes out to 1.12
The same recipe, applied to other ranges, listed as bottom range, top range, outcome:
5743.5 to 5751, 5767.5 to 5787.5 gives 1.12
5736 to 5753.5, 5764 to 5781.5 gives 1.14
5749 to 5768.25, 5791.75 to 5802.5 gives 1.07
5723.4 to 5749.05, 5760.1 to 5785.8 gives 1.09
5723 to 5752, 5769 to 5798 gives 1.09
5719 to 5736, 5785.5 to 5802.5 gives 1.01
